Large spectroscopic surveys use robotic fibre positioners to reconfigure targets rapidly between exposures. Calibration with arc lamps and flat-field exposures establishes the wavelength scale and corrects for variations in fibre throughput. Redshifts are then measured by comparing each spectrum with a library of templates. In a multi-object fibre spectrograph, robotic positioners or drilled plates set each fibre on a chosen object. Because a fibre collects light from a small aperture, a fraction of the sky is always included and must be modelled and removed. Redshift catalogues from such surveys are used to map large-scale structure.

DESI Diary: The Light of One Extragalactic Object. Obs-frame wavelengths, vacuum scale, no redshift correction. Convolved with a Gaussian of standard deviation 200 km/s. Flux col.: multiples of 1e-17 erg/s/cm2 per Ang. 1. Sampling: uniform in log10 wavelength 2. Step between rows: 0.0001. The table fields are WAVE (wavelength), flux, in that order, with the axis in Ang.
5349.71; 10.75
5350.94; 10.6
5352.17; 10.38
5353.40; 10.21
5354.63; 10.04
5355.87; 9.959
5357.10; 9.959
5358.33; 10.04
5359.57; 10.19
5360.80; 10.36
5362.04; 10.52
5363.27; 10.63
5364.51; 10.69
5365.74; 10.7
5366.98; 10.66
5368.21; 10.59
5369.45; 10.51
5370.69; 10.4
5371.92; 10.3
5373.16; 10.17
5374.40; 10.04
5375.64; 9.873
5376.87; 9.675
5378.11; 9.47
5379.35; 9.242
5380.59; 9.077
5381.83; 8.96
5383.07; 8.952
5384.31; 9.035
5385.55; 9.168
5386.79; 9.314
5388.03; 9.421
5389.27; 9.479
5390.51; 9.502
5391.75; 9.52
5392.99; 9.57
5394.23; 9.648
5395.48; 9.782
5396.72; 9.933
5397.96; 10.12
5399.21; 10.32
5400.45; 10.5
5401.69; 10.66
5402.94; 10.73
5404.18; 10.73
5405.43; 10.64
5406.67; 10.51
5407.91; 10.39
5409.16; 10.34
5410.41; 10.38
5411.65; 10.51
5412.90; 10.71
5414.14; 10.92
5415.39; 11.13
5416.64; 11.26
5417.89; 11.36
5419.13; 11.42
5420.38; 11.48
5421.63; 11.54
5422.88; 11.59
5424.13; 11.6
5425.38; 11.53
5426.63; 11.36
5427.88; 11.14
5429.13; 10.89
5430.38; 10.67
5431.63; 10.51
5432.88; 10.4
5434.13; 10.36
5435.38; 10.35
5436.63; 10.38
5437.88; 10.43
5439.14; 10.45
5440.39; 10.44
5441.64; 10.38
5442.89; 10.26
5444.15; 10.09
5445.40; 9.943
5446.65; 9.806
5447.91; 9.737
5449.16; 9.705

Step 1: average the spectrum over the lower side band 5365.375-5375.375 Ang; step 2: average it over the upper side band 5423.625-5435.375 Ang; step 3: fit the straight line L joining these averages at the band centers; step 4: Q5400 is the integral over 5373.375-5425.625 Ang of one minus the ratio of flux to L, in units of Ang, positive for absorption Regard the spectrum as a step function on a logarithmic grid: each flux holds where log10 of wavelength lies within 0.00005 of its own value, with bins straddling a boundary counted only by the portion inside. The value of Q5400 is 2.05 Ang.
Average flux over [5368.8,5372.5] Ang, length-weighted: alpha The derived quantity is 10.4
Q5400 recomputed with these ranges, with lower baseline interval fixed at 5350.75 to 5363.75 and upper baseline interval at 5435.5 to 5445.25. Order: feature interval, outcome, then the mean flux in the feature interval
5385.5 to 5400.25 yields 0.9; 9.69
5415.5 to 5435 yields -1.5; 11.1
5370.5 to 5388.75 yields 1.3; 9.52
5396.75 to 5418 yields -0.7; 10.6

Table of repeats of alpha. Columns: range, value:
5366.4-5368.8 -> 10.7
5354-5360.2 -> 10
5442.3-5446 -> 10.1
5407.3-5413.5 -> 10.5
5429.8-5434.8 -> 10.5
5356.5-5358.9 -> 10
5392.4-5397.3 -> 9.73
